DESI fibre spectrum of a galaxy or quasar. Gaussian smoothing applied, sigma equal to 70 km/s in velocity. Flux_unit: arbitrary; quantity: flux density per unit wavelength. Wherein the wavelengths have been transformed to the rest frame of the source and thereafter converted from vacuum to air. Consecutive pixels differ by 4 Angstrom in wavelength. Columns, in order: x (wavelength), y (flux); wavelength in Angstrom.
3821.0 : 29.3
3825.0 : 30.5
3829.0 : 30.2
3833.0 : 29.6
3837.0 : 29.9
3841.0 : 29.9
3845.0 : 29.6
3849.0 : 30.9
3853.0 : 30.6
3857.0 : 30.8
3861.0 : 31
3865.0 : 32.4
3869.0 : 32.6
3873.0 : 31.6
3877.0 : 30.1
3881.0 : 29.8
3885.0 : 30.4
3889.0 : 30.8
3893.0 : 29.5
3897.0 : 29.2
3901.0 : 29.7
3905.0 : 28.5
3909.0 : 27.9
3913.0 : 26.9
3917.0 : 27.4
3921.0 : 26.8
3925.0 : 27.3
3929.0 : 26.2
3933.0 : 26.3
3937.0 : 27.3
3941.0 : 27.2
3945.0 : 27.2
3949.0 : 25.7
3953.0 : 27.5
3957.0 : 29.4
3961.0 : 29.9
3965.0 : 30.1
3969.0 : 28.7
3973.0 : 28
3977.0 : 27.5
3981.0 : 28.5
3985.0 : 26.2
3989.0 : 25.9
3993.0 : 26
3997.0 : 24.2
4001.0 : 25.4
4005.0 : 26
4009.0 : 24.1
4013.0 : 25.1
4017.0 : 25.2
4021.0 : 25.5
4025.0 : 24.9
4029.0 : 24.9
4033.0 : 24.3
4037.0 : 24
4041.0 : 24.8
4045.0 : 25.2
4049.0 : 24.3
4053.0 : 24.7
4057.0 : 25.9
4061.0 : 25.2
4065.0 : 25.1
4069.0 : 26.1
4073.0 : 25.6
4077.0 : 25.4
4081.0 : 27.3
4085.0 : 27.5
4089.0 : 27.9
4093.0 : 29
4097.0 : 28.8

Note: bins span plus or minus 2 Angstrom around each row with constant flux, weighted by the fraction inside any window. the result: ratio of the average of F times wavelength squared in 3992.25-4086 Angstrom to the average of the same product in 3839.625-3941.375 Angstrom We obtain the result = 0.9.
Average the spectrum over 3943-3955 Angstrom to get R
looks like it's 26.8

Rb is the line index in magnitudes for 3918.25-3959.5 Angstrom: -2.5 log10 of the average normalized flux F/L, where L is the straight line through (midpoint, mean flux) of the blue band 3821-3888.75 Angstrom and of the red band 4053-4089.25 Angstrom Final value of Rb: 0.07 mag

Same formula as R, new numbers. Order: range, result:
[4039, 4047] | 25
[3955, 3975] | 29.2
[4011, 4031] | 25.1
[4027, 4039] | 24.4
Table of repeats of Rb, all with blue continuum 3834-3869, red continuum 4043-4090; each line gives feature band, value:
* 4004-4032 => 0.08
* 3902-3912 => 0.05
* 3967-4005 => 0.04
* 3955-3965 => -0.06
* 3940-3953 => 0.07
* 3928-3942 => 0.08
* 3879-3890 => -0.01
